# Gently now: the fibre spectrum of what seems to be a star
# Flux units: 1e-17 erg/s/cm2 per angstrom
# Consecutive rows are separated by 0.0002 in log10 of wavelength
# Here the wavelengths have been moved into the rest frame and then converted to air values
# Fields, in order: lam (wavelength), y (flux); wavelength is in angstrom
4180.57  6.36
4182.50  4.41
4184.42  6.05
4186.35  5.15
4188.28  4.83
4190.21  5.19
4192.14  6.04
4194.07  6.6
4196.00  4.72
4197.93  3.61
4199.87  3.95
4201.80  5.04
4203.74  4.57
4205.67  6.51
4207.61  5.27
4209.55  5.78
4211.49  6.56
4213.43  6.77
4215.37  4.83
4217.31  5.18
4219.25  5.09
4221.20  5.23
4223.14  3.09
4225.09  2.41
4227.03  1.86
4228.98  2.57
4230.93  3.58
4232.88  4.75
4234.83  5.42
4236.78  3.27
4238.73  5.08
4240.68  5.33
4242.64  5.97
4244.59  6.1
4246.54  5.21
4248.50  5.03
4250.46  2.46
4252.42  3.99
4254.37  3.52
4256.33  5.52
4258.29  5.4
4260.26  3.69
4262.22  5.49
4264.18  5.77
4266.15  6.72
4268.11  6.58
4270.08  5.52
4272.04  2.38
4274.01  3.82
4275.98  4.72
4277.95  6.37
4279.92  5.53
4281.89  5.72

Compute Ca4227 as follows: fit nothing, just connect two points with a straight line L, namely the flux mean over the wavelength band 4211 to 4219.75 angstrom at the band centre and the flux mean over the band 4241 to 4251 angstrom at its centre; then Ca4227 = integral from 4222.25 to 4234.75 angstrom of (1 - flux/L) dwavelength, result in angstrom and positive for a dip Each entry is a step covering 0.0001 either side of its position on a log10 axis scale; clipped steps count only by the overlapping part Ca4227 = 5.1 angstrom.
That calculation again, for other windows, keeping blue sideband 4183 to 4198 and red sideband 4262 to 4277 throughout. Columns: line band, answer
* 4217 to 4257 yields 7.00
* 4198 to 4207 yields 0.72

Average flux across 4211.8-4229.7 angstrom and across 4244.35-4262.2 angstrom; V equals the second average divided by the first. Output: 1.07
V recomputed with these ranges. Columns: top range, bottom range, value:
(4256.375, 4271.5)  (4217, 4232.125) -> 1.54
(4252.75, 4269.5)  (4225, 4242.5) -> 1.33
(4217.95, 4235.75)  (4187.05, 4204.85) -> 0.76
